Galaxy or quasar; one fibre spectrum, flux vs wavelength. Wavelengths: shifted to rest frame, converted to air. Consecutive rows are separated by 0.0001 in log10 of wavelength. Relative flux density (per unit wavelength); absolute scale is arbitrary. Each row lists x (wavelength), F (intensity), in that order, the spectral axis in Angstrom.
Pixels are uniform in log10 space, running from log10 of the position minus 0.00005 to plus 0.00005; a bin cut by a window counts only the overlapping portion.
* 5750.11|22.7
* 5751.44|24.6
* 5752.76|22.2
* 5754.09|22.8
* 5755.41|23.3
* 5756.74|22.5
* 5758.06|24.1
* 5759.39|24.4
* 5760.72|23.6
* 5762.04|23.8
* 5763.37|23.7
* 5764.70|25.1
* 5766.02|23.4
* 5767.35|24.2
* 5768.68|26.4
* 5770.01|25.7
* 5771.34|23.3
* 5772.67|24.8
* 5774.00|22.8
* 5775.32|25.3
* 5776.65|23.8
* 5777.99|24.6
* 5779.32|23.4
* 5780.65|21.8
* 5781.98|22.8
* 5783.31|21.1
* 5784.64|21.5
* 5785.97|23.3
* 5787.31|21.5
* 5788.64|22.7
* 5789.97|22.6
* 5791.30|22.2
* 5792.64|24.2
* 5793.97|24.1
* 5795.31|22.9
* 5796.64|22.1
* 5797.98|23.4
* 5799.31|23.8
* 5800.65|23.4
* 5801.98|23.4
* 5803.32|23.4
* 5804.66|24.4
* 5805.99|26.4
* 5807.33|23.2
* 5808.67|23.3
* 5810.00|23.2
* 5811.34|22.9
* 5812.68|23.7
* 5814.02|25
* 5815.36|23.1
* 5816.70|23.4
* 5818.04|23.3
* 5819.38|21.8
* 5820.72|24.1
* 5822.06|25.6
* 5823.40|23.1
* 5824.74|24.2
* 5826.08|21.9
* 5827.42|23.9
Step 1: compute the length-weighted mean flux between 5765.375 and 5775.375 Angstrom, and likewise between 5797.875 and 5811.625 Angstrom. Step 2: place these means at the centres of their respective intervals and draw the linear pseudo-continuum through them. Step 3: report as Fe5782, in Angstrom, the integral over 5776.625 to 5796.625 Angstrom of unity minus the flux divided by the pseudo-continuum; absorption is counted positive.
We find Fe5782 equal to 1.1 Angstrom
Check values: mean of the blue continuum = 24.4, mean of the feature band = 22.8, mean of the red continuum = 23.8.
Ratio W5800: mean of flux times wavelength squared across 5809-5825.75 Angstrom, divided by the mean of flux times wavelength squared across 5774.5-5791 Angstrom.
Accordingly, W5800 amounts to 1.0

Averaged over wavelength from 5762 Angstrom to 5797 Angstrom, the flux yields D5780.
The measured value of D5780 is 23.5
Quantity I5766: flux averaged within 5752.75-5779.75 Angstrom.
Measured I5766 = 24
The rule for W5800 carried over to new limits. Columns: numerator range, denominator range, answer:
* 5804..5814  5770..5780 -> 1.01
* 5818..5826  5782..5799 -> 1.05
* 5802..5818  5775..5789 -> 1.05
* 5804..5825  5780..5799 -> 1.06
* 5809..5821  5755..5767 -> 1.00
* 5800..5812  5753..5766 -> 1.02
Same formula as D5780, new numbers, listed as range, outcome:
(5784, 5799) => 22.8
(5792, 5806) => 23.7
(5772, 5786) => 23.2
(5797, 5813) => 23.7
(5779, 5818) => 23.2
